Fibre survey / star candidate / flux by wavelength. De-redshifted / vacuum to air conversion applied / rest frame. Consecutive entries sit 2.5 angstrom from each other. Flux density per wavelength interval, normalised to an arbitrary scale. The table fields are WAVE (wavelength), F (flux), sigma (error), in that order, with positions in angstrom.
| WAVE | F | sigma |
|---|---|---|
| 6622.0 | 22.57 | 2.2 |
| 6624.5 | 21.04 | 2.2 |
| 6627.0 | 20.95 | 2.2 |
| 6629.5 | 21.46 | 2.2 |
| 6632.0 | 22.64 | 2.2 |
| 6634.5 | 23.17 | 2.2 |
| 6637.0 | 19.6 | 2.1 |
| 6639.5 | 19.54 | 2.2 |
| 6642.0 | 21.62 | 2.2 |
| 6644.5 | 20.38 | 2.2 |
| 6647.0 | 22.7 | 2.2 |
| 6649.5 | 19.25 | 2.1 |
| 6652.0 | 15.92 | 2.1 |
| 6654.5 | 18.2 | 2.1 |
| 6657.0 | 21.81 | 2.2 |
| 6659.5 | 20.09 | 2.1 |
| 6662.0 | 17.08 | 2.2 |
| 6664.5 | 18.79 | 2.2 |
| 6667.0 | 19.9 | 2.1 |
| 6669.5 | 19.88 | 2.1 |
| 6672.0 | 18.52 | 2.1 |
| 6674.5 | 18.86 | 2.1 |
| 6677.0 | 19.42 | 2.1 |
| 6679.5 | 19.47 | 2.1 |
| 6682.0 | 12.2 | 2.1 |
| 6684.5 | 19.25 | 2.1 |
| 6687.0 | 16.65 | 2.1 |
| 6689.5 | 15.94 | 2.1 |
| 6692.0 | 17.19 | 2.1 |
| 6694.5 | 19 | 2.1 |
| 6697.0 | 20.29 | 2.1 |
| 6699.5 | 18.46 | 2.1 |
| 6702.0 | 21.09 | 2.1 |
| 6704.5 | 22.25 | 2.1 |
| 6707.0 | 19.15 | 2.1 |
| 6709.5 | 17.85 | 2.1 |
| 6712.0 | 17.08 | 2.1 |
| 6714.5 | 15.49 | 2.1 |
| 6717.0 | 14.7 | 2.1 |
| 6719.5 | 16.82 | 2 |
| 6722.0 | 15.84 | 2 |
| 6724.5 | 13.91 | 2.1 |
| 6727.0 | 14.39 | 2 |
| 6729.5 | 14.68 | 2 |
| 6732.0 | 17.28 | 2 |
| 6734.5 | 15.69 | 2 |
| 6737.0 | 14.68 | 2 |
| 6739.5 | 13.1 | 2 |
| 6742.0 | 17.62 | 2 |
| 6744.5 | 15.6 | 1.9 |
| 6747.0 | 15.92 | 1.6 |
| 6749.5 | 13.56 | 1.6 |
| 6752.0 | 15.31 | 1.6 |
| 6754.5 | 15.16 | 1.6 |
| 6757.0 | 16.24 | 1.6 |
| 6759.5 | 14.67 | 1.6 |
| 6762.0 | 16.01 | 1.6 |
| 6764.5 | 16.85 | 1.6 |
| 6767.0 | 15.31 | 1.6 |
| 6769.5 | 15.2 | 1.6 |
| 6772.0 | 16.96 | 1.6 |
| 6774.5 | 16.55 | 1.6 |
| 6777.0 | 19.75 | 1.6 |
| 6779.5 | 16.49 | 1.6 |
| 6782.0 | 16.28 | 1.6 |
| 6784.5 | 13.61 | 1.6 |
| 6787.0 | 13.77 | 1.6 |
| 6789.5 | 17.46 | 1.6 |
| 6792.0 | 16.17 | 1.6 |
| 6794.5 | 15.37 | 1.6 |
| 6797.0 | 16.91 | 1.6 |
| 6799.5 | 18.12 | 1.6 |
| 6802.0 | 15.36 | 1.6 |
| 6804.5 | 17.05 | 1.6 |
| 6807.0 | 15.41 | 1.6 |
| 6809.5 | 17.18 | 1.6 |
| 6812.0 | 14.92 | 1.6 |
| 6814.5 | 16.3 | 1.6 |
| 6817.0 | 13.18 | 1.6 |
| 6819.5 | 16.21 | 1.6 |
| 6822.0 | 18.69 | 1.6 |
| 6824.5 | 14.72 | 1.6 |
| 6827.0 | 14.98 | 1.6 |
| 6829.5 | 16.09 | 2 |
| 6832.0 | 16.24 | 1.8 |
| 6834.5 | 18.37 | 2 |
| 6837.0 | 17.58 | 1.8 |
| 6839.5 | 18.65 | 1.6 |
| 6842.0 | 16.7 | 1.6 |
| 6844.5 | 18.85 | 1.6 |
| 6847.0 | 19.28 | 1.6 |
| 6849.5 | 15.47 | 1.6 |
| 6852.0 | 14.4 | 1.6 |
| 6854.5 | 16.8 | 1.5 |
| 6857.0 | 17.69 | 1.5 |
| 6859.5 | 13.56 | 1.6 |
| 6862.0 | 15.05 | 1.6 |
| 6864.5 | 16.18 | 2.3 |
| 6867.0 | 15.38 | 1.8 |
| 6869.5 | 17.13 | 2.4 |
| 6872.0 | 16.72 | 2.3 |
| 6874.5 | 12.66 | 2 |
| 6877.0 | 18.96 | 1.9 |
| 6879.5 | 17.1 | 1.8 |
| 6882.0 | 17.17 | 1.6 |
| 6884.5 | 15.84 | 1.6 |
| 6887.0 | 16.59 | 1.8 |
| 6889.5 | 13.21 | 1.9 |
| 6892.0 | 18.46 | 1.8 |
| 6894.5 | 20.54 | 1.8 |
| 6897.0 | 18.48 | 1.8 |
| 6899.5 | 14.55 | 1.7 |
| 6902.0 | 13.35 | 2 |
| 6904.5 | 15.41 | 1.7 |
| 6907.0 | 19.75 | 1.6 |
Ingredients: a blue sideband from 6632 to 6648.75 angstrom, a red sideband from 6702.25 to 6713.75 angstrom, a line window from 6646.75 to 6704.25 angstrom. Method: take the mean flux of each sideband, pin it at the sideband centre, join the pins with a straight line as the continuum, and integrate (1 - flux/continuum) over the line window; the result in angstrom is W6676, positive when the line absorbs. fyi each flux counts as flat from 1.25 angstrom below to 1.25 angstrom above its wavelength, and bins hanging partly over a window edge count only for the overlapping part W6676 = 4.1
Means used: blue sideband 21.2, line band 18.7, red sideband 19.1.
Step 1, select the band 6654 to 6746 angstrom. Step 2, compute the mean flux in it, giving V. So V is 17.5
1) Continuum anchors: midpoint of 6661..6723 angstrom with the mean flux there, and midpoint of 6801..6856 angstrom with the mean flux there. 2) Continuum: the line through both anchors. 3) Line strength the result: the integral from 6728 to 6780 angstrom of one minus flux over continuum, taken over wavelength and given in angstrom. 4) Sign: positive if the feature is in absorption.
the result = 4.5 angstrom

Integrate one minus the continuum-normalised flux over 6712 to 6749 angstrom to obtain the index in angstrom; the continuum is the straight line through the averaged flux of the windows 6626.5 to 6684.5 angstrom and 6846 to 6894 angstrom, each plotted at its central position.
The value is 6.0 angstrom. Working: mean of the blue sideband 19.6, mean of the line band 15.4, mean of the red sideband 16.2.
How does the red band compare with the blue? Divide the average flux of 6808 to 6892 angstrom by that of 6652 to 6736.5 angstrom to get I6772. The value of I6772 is 0.9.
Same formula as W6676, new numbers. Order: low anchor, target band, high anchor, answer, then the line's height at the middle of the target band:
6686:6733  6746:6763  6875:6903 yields 1.9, 17.1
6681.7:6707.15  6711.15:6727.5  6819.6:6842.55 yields 2.5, 18.2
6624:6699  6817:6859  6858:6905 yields 0.1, 16.8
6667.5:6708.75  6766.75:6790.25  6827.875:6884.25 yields 1.9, 17.5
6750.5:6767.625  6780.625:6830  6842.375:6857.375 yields 1.4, 16.3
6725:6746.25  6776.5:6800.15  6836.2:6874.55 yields -0.6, 15.8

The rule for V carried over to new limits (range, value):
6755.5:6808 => 16.2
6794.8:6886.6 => 16.4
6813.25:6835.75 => 16.1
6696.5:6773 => 16.3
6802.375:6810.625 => 16.4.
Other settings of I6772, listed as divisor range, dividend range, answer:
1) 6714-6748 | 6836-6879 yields 1.07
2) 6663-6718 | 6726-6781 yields 0.86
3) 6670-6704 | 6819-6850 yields 0.94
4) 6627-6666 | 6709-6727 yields 0.78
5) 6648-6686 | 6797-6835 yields 0.87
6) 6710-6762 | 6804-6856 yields 1.07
